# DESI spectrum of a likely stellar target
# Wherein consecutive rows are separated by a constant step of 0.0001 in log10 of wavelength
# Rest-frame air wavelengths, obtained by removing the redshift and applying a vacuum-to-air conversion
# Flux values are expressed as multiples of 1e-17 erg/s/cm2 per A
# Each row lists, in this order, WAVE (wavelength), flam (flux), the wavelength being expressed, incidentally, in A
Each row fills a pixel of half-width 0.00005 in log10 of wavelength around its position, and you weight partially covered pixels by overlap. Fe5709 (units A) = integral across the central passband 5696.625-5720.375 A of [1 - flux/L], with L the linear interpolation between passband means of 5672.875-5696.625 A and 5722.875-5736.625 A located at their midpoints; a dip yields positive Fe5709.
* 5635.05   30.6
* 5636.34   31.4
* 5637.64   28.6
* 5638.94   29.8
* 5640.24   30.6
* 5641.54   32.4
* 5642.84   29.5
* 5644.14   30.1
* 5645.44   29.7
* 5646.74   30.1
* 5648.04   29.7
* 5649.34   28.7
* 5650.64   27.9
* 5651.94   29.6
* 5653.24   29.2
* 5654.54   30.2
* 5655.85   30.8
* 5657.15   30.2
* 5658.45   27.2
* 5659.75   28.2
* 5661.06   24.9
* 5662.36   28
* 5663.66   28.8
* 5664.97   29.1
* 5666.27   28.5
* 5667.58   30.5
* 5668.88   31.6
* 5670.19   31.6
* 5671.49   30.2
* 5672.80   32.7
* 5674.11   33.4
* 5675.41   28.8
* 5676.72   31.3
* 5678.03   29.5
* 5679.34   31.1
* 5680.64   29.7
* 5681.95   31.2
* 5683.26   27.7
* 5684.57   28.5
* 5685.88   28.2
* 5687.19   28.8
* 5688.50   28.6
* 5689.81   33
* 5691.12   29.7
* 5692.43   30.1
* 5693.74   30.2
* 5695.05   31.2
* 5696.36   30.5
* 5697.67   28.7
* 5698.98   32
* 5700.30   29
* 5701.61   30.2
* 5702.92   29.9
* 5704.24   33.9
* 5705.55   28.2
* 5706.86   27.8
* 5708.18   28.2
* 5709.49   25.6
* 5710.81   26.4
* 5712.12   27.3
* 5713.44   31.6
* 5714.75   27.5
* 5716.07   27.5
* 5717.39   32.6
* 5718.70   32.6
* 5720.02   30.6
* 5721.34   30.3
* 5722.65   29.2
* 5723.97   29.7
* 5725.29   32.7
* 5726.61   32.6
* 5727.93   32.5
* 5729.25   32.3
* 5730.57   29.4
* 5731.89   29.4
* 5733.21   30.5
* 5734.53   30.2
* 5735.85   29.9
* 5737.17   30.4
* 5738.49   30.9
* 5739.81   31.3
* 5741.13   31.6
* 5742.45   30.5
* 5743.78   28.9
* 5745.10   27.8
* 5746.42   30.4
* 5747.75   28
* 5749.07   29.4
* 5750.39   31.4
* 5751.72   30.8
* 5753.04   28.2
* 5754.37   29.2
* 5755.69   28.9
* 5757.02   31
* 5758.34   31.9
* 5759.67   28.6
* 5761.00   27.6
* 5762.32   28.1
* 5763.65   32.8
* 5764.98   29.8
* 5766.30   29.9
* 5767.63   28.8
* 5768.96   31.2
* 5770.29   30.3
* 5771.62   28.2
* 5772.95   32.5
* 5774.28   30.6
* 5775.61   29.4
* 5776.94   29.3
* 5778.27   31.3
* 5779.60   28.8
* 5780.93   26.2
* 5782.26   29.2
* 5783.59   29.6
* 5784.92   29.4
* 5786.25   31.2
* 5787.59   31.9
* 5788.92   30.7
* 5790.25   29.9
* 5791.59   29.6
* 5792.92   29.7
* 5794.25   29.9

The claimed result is 0.8 A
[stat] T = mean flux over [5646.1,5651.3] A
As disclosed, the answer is 29.1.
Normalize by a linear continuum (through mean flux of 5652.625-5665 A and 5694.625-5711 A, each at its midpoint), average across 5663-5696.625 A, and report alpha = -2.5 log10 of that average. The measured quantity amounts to -0.04 mag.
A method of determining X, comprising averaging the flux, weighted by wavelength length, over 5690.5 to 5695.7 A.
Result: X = 30.3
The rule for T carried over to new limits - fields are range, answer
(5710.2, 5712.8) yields 26.9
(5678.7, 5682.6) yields 30.7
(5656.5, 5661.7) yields 27.6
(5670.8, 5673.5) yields 31.5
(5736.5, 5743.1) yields 31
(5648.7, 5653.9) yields 28.9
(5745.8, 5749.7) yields 29.2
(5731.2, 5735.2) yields 30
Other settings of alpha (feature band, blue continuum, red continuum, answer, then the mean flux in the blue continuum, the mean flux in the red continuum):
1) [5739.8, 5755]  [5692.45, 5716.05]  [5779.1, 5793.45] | -0.01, 29.3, 29.7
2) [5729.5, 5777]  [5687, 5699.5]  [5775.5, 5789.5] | 0.00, 30.3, 29.7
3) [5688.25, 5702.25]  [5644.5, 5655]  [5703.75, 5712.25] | -0.07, 29.4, 28.2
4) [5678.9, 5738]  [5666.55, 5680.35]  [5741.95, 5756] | 0.01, 31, 29.4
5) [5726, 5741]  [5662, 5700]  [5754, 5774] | -0.03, 30.1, 29.9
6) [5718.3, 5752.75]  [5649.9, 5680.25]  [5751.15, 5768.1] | -0.03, 29.7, 29.7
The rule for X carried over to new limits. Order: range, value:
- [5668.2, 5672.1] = 31.2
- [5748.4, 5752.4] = 30.6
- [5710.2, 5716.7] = 28.1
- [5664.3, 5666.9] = 28.8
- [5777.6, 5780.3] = 30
